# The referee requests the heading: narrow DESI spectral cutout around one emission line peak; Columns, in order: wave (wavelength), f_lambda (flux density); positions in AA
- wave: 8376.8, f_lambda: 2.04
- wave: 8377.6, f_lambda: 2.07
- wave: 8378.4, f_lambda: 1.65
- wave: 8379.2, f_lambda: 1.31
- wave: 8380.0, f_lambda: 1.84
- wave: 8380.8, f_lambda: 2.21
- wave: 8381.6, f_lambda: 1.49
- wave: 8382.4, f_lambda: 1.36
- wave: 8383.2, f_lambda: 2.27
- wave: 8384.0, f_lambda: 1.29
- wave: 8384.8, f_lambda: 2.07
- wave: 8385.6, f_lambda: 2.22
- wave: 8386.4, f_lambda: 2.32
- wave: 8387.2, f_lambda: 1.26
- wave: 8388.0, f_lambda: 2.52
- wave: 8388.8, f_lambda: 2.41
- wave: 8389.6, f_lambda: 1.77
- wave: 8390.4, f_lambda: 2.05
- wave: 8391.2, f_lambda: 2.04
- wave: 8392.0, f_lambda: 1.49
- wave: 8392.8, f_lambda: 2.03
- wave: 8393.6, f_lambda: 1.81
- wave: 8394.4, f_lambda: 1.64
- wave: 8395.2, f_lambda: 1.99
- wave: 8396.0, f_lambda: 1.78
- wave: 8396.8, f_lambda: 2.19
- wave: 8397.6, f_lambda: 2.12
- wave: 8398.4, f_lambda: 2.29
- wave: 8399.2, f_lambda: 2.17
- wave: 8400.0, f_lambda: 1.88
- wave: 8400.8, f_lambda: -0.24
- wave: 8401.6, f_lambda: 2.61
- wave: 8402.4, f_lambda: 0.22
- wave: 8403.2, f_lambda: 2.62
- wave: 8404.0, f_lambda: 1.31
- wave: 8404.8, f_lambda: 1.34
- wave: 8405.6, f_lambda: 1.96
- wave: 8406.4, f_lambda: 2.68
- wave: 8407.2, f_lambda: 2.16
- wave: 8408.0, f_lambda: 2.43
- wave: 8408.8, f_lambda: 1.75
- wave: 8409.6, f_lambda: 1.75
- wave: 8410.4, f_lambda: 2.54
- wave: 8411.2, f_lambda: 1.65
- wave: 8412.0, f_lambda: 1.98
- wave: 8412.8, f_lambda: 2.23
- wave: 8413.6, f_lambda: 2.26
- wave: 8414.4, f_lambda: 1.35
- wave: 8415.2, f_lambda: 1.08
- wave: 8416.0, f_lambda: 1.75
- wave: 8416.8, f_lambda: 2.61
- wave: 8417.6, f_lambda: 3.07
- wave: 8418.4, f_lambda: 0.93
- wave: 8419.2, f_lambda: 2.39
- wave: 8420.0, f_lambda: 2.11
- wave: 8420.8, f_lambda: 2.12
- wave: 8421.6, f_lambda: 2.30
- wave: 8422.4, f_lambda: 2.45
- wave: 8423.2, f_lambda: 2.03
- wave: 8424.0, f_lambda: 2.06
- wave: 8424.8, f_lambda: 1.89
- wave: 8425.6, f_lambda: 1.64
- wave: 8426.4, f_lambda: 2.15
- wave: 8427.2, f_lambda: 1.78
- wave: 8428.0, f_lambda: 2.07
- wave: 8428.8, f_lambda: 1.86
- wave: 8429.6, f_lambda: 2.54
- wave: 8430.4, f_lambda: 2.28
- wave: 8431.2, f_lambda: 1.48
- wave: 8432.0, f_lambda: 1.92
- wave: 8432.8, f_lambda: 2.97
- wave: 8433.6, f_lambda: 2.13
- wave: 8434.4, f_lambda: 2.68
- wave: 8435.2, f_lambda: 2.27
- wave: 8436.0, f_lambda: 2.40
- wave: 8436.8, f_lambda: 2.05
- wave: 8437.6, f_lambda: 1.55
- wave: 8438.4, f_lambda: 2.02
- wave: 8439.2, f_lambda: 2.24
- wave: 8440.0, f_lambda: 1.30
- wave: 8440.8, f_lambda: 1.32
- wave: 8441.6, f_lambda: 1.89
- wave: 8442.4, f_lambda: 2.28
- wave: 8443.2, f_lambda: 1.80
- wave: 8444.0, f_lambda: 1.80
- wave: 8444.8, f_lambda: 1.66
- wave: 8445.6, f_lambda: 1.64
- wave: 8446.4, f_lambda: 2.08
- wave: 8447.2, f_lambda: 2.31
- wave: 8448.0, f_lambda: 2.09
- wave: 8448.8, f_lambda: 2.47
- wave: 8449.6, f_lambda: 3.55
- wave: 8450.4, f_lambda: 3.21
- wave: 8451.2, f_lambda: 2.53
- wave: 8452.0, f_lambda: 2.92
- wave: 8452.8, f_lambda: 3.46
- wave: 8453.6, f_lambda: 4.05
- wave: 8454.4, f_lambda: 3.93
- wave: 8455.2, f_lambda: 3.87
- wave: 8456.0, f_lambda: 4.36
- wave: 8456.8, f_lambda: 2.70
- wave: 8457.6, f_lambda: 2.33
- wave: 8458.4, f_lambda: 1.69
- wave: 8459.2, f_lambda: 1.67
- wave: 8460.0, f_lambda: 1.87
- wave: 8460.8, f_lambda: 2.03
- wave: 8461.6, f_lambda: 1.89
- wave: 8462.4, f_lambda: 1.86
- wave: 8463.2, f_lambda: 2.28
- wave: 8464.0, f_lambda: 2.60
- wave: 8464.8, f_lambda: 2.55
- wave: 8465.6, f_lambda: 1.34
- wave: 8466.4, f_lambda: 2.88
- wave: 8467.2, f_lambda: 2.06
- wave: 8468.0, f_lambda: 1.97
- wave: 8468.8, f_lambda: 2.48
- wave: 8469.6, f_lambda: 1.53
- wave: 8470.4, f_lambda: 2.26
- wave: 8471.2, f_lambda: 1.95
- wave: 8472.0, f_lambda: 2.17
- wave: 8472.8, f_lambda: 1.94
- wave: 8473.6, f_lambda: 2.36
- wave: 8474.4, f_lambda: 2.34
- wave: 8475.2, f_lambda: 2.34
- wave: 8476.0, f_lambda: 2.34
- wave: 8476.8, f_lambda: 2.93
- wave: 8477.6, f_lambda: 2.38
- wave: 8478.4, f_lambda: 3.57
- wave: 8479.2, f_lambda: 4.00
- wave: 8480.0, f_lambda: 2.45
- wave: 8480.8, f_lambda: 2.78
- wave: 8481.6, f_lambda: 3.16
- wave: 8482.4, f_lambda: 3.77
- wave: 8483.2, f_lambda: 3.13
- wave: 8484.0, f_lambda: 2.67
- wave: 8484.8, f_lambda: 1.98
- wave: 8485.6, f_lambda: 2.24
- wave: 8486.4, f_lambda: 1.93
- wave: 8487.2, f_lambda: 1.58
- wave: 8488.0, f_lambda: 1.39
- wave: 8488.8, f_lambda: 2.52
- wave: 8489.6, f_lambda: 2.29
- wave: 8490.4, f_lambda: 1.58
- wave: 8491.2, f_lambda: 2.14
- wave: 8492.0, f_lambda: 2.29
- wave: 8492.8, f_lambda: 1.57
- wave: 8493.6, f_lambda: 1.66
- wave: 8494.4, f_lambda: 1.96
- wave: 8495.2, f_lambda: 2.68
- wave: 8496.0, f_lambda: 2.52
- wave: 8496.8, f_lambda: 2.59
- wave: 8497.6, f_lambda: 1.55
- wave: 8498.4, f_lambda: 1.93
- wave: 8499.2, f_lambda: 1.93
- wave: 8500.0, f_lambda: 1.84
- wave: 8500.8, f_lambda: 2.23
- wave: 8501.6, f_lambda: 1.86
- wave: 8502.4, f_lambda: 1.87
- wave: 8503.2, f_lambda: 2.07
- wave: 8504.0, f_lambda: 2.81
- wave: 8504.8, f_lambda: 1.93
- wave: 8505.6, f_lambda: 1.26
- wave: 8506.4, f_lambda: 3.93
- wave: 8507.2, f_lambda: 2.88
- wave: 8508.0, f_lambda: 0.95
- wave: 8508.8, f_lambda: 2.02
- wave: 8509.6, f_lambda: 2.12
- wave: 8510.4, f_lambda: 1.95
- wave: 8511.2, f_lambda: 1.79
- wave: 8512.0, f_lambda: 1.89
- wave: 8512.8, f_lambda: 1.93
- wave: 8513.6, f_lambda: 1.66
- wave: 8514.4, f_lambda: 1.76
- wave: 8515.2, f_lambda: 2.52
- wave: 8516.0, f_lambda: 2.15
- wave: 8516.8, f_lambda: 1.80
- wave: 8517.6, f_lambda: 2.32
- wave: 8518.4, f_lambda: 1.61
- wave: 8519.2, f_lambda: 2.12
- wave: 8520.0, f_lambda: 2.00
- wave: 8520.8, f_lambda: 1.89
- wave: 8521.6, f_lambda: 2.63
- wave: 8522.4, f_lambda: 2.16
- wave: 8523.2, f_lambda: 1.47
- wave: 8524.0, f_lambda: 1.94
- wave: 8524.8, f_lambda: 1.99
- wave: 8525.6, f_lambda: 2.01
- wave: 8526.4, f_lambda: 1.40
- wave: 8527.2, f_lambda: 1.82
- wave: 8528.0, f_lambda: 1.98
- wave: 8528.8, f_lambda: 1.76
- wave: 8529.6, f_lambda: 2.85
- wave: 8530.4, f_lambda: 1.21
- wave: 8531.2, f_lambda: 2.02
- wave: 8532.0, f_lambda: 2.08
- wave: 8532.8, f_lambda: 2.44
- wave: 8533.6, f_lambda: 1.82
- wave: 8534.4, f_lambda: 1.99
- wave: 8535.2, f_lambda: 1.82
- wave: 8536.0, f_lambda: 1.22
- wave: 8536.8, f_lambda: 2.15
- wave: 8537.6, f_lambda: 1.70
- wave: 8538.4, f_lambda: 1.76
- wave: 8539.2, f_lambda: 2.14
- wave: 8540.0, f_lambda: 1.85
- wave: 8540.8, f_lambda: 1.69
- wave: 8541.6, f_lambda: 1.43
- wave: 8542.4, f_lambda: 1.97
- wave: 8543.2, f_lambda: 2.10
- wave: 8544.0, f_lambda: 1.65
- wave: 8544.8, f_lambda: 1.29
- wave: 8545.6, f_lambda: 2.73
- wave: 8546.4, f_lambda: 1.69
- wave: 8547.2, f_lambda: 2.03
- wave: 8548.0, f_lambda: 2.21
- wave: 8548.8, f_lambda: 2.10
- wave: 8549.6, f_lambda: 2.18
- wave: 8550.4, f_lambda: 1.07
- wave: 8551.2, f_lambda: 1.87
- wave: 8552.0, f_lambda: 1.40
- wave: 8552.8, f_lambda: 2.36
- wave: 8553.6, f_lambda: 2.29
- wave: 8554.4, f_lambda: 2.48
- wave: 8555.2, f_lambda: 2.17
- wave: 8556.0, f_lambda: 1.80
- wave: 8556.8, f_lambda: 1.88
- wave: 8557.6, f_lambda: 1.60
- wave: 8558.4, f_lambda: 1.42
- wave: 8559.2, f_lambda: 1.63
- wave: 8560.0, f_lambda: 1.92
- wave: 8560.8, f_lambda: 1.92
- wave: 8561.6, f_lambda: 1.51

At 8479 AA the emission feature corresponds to [N II]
